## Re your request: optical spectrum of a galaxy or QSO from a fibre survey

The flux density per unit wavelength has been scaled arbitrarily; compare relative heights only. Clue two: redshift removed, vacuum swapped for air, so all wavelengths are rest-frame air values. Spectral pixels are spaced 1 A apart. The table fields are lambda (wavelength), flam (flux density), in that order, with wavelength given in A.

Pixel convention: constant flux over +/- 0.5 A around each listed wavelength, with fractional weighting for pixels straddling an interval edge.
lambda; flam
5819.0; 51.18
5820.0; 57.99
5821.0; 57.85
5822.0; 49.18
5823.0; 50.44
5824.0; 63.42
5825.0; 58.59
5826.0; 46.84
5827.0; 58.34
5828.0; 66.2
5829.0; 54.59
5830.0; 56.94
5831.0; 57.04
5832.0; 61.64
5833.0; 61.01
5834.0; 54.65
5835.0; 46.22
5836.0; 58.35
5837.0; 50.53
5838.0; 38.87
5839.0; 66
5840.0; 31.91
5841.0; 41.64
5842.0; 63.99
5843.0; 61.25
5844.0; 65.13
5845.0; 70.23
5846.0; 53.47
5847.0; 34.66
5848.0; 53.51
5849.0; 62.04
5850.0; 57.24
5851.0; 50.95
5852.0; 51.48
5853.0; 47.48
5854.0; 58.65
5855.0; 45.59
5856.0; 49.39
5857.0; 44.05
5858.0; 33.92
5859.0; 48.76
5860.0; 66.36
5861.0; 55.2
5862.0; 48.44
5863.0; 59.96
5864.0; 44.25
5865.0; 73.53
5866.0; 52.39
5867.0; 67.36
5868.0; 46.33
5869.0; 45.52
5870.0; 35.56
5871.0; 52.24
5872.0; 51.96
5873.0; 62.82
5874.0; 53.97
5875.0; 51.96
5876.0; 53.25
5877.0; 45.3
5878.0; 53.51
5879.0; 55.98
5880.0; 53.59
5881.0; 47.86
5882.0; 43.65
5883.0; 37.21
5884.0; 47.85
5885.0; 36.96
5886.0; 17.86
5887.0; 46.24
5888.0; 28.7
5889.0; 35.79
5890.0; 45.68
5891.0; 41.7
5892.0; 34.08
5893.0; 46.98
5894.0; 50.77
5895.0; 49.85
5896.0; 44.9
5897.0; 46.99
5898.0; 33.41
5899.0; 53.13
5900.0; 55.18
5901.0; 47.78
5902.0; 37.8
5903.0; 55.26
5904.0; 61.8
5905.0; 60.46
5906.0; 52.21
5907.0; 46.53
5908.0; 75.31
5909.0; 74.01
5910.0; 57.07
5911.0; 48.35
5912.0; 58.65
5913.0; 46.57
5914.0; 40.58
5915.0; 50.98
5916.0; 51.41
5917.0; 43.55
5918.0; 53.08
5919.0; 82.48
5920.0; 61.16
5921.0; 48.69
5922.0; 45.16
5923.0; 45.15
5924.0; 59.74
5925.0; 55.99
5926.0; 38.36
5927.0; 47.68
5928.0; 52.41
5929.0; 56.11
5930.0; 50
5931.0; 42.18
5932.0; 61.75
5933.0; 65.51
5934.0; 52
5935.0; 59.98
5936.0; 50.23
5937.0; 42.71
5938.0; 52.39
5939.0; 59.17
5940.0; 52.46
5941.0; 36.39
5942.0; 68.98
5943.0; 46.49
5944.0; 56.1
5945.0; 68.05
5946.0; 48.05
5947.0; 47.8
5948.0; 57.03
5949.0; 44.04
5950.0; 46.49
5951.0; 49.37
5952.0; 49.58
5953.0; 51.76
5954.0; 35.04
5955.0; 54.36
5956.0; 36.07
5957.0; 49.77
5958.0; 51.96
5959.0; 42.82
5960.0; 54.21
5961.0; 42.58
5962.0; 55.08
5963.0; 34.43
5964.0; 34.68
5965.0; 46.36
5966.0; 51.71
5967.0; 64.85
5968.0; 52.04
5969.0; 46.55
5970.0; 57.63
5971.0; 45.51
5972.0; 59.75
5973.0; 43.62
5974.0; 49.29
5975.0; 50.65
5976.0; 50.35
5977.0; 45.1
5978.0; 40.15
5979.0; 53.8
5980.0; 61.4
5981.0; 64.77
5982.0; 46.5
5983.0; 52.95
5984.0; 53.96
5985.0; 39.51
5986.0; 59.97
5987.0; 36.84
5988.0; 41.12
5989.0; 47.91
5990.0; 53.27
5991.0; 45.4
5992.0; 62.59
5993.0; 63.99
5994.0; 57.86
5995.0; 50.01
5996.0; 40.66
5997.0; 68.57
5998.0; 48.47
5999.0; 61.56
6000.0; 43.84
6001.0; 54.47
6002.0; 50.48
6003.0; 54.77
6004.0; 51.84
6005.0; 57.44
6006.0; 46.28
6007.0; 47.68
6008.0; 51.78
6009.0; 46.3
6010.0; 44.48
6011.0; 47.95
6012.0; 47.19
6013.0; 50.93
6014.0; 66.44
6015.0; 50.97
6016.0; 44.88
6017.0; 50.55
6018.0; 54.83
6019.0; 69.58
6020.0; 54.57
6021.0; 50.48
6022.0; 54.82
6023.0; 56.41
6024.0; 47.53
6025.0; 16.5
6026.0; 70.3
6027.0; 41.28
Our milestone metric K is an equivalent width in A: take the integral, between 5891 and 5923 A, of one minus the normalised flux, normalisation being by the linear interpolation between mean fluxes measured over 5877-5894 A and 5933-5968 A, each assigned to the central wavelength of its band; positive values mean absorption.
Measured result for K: -4.8 A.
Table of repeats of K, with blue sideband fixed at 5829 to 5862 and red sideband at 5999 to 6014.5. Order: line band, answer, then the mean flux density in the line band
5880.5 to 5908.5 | 3.6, 45.8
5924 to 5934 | -0.1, 52.6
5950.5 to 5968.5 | 1.4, 47.6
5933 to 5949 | -0.4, 53.3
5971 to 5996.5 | 0.3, 50.8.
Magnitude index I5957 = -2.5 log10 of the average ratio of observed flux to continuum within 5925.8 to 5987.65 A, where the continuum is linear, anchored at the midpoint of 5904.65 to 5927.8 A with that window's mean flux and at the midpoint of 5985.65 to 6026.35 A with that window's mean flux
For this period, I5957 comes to 0.06 mag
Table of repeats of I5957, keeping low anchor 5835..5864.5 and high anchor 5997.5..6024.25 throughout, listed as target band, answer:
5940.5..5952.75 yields 0.01 mag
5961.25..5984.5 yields 0.04 mag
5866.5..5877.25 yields 0.01 mag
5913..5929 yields 0.01 mag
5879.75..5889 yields 0.30 mag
